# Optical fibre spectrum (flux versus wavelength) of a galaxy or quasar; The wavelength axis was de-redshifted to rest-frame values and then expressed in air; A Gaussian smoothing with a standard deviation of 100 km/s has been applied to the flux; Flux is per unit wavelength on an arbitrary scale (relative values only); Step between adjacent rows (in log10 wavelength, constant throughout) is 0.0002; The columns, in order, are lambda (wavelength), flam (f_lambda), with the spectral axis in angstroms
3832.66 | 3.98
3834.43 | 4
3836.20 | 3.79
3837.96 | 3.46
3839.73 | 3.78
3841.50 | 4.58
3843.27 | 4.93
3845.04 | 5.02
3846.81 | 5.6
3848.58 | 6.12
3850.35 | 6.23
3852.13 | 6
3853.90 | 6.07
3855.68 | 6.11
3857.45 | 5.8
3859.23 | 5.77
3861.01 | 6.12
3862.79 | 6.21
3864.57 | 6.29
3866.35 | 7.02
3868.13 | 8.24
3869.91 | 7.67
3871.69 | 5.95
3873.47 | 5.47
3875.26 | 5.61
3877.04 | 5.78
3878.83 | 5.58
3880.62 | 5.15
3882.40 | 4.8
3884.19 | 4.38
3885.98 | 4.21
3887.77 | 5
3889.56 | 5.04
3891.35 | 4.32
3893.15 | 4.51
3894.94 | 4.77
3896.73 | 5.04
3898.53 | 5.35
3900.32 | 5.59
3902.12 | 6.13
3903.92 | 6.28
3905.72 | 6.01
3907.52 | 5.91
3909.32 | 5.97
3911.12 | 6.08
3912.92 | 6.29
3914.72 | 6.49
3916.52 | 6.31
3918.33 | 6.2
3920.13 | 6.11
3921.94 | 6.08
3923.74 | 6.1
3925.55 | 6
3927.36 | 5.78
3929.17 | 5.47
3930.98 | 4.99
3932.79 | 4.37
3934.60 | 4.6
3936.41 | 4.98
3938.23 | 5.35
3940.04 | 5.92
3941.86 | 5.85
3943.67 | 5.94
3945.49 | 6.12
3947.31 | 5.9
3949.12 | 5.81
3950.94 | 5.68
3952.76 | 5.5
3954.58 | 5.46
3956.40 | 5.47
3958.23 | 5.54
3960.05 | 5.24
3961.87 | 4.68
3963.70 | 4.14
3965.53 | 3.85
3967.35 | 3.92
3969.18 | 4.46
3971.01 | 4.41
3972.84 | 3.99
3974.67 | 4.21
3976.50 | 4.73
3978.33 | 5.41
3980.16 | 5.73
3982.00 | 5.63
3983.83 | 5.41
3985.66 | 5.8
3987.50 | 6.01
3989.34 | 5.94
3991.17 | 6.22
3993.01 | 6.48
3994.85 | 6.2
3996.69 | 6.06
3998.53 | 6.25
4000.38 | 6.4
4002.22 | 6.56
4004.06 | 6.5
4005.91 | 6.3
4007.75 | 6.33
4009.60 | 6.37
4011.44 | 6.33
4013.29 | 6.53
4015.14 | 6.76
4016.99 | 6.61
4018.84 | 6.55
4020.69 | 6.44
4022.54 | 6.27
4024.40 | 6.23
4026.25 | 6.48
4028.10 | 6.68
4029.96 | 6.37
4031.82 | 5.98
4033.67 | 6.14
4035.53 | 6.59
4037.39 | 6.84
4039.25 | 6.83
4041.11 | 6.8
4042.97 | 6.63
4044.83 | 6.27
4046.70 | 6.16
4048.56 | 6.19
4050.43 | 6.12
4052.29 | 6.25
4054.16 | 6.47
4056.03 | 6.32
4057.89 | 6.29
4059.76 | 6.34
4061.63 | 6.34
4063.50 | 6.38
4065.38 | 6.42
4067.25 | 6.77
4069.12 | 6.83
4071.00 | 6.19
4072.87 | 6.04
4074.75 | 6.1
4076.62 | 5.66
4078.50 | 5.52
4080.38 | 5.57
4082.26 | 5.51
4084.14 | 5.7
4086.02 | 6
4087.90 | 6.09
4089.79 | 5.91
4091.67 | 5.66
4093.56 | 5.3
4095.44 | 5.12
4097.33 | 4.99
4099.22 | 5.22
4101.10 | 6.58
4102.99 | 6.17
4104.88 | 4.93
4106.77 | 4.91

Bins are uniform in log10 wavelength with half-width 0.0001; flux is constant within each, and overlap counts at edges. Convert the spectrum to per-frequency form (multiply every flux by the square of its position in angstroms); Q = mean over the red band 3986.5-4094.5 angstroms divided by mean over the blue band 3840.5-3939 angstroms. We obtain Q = 1.19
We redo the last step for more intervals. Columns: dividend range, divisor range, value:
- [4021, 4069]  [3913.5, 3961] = 1.19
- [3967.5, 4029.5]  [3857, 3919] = 1.09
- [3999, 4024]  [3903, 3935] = 1.15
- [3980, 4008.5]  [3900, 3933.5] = 1.08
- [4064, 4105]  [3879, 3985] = 1.19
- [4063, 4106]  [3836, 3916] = 1.16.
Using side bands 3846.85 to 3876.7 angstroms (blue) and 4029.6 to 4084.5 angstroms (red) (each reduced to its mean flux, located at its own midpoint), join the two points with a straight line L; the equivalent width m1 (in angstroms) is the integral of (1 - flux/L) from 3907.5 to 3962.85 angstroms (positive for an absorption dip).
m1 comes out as 5.2 angstroms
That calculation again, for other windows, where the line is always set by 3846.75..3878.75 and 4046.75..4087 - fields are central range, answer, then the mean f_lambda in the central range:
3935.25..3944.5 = 0.9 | 5.58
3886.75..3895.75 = 2.2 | 4.72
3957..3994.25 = 6.5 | 5.1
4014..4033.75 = -0.8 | 6.42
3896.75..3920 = 0.7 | 6.01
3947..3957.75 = 1.0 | 5.62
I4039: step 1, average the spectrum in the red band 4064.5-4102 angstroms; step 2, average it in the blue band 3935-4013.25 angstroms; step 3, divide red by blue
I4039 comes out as 1.1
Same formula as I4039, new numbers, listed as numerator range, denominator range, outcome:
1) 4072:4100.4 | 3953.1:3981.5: 1.18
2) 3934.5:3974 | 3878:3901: 1.05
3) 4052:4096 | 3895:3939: 1.06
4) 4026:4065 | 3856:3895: 1.13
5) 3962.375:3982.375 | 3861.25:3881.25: 0.73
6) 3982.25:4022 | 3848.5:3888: 1.06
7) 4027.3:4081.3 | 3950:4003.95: 1.17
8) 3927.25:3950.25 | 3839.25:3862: 0.98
